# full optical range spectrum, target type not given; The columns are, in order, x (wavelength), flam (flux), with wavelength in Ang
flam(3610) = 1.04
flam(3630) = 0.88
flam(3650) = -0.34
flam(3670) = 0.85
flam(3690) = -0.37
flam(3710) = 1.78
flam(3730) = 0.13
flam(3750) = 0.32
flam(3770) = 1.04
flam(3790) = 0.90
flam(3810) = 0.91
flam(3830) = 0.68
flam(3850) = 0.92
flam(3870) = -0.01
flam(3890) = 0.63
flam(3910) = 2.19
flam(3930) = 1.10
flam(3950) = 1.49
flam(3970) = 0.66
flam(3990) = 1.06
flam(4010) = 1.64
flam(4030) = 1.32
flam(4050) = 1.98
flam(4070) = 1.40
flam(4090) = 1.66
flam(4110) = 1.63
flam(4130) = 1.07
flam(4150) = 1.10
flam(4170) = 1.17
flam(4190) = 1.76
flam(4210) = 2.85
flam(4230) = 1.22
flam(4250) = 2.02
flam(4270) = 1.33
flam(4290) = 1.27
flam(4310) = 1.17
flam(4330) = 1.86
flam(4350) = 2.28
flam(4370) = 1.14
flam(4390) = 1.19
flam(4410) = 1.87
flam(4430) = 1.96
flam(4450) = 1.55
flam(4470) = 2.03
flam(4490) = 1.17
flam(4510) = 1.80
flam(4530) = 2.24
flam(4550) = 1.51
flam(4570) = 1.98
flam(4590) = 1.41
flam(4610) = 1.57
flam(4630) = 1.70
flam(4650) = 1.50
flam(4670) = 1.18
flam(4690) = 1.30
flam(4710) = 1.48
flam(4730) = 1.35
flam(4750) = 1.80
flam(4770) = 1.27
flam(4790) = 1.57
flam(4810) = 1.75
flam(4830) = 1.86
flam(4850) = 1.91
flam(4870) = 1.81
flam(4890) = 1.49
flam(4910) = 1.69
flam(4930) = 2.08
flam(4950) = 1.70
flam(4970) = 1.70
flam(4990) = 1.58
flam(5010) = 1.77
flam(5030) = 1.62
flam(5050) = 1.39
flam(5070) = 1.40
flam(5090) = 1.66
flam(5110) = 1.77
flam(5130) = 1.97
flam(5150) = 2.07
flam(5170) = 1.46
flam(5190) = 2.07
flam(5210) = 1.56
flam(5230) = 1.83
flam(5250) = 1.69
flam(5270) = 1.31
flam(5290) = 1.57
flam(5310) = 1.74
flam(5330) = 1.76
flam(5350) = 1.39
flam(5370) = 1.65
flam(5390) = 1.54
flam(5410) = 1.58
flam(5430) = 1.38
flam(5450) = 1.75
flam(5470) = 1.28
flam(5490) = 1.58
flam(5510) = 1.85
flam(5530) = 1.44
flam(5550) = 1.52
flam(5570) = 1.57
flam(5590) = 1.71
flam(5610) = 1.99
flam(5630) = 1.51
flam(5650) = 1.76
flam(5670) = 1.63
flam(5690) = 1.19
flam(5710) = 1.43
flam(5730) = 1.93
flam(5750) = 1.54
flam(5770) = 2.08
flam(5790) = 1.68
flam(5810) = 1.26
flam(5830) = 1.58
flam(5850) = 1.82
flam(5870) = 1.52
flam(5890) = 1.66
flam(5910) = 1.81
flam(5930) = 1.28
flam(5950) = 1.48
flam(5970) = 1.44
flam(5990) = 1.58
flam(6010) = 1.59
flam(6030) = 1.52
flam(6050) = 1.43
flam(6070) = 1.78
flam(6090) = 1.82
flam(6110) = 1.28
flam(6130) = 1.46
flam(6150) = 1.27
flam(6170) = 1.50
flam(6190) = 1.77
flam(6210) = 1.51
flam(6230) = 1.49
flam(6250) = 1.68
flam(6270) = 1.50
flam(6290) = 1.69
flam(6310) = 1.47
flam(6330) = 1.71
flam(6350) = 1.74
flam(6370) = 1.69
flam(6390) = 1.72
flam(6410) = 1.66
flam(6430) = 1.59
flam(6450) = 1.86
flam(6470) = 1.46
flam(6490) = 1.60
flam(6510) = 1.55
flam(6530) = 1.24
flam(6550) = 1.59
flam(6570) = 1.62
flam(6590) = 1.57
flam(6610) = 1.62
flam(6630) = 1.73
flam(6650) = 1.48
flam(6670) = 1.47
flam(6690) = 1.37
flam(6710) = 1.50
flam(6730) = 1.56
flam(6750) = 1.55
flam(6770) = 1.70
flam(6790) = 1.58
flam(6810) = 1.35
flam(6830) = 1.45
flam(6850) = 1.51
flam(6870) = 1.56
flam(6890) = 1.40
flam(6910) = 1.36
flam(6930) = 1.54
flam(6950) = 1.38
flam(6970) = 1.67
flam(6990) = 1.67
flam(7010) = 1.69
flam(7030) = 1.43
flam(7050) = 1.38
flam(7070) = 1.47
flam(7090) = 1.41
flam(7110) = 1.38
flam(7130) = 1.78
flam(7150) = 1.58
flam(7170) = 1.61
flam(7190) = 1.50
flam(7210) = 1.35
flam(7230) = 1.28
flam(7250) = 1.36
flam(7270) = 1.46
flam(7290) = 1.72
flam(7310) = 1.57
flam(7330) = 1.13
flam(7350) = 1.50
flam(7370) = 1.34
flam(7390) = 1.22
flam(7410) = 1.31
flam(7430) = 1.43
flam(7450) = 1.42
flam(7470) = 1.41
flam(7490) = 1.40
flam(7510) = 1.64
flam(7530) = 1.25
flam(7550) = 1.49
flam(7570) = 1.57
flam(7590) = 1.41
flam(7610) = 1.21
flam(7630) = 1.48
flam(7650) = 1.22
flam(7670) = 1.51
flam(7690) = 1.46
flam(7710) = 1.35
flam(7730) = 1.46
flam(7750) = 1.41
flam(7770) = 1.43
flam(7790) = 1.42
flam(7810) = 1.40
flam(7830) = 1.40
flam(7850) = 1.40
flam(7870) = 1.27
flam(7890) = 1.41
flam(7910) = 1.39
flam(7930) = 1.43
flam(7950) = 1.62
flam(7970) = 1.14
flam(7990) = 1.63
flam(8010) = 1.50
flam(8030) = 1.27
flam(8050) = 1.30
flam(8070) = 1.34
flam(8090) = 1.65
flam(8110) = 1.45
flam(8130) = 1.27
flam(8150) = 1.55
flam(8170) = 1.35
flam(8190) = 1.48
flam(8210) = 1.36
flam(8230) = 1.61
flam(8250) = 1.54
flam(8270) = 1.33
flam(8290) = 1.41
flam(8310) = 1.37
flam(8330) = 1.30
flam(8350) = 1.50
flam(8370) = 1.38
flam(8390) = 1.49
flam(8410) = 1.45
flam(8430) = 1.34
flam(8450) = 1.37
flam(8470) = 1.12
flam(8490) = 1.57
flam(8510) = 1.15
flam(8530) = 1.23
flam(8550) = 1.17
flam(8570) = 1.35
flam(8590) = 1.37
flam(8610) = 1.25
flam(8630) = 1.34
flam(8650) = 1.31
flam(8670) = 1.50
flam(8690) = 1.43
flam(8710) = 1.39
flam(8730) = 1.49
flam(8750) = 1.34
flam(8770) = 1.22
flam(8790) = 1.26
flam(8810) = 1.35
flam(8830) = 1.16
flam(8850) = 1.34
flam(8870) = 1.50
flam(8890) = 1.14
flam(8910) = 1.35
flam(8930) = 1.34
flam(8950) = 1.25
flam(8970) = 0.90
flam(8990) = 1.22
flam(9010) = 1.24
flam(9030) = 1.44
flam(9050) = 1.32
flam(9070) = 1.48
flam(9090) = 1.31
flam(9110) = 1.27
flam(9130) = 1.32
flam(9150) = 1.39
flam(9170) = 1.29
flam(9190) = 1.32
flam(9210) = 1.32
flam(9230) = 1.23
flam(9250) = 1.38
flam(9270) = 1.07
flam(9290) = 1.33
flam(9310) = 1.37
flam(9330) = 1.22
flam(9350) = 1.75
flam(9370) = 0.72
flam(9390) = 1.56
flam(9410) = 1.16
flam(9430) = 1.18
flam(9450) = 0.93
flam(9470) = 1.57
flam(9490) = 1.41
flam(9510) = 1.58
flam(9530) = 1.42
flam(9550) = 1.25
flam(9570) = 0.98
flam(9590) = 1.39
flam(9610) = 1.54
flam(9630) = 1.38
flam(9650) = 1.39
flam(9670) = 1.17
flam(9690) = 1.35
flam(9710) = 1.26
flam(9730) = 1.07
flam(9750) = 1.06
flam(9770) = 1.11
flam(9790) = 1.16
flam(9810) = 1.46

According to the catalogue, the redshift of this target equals 0.09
